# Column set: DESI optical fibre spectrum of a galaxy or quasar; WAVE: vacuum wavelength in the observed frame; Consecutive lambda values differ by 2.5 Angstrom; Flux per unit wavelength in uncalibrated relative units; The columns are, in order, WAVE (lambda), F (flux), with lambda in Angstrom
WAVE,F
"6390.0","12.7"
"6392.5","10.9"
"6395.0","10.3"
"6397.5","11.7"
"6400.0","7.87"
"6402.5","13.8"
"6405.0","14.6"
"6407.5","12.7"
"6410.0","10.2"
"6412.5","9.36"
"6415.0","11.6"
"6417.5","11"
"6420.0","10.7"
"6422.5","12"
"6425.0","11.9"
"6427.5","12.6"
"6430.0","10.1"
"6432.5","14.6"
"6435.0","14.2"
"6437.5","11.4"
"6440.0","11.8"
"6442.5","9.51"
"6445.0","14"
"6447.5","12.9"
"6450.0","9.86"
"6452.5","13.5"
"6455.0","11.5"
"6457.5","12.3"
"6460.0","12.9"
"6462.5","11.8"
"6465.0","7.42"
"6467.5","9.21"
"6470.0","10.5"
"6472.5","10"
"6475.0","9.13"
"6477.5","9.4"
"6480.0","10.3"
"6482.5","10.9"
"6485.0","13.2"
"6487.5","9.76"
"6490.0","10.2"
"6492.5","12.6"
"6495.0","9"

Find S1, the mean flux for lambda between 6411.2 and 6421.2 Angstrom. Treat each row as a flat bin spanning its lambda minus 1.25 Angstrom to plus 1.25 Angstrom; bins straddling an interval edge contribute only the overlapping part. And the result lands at 10.7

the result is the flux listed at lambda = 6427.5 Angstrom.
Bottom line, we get 12.6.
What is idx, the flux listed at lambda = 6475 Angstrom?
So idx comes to 9.13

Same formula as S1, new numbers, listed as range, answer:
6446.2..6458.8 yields 12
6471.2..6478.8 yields 9.52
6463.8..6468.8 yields 8.35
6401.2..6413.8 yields 12.1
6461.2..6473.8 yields 9.8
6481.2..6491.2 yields 11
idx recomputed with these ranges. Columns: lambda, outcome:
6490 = 10.2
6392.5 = 10.9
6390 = 12.7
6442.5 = 9.51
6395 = 10.3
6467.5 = 9.21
